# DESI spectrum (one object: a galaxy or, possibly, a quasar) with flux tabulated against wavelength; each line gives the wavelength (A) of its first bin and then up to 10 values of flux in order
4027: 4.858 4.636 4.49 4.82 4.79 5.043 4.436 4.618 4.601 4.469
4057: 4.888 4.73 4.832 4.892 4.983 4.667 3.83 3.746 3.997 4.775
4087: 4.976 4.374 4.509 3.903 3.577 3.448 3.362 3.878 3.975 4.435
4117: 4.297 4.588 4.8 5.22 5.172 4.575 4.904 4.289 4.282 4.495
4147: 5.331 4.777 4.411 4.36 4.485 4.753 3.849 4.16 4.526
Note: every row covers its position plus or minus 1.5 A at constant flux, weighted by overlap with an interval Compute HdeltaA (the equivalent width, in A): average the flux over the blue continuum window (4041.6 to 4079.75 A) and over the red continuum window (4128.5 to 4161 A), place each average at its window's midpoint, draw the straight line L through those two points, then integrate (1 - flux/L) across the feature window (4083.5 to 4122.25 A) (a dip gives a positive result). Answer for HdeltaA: 3.8 A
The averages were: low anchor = 4.58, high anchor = 4.63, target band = 4.16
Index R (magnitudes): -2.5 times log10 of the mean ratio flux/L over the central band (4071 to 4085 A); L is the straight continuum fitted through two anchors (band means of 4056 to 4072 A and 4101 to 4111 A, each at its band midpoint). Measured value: 0.068 mag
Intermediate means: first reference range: 4.85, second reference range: 3.63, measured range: 4.17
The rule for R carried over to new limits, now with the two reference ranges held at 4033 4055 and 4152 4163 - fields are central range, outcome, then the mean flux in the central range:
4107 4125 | 0.047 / 4.37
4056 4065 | -0.039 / 4.82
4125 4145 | -0.039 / 4.7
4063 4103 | 0.073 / 4.31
